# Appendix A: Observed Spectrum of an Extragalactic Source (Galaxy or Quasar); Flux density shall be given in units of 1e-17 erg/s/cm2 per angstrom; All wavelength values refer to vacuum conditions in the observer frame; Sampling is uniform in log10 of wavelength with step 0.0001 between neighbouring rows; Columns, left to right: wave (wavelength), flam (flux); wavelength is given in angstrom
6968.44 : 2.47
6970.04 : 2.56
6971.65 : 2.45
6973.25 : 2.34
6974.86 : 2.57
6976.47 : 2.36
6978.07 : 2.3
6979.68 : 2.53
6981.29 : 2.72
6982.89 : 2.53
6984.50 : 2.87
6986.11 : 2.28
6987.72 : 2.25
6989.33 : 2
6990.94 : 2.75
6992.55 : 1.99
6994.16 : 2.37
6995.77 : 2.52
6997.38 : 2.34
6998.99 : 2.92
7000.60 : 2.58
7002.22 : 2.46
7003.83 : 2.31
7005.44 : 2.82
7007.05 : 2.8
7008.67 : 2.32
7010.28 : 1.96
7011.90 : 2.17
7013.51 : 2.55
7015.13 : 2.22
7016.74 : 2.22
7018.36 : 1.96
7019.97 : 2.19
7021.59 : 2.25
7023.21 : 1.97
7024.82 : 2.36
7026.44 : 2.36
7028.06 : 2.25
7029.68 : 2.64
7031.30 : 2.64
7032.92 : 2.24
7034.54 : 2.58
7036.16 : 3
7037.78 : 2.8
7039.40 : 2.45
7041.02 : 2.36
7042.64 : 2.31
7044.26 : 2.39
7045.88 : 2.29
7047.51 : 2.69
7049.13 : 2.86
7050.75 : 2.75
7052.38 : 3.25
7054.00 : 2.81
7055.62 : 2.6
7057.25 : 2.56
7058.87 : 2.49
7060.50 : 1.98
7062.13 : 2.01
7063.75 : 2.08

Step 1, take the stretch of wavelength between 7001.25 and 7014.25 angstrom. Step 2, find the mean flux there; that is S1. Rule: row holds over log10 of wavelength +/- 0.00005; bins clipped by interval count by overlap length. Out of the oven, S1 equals 2.42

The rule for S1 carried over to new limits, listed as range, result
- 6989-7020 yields 2.38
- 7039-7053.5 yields 2.6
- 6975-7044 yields 2.42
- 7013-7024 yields 2.18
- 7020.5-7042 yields 2.45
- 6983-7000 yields 2.43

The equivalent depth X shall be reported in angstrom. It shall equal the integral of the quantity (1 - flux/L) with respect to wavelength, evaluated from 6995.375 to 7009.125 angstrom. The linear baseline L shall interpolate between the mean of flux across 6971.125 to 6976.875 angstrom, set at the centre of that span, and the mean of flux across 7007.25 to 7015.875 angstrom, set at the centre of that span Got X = -1.5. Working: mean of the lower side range 2.43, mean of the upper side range 2.28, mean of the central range 2.57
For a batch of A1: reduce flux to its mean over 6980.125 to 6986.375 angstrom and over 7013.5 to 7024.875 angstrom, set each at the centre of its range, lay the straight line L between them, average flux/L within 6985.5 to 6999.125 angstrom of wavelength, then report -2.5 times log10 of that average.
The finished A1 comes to 0.07 mag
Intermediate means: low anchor 2.62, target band 2.36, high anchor 2.18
